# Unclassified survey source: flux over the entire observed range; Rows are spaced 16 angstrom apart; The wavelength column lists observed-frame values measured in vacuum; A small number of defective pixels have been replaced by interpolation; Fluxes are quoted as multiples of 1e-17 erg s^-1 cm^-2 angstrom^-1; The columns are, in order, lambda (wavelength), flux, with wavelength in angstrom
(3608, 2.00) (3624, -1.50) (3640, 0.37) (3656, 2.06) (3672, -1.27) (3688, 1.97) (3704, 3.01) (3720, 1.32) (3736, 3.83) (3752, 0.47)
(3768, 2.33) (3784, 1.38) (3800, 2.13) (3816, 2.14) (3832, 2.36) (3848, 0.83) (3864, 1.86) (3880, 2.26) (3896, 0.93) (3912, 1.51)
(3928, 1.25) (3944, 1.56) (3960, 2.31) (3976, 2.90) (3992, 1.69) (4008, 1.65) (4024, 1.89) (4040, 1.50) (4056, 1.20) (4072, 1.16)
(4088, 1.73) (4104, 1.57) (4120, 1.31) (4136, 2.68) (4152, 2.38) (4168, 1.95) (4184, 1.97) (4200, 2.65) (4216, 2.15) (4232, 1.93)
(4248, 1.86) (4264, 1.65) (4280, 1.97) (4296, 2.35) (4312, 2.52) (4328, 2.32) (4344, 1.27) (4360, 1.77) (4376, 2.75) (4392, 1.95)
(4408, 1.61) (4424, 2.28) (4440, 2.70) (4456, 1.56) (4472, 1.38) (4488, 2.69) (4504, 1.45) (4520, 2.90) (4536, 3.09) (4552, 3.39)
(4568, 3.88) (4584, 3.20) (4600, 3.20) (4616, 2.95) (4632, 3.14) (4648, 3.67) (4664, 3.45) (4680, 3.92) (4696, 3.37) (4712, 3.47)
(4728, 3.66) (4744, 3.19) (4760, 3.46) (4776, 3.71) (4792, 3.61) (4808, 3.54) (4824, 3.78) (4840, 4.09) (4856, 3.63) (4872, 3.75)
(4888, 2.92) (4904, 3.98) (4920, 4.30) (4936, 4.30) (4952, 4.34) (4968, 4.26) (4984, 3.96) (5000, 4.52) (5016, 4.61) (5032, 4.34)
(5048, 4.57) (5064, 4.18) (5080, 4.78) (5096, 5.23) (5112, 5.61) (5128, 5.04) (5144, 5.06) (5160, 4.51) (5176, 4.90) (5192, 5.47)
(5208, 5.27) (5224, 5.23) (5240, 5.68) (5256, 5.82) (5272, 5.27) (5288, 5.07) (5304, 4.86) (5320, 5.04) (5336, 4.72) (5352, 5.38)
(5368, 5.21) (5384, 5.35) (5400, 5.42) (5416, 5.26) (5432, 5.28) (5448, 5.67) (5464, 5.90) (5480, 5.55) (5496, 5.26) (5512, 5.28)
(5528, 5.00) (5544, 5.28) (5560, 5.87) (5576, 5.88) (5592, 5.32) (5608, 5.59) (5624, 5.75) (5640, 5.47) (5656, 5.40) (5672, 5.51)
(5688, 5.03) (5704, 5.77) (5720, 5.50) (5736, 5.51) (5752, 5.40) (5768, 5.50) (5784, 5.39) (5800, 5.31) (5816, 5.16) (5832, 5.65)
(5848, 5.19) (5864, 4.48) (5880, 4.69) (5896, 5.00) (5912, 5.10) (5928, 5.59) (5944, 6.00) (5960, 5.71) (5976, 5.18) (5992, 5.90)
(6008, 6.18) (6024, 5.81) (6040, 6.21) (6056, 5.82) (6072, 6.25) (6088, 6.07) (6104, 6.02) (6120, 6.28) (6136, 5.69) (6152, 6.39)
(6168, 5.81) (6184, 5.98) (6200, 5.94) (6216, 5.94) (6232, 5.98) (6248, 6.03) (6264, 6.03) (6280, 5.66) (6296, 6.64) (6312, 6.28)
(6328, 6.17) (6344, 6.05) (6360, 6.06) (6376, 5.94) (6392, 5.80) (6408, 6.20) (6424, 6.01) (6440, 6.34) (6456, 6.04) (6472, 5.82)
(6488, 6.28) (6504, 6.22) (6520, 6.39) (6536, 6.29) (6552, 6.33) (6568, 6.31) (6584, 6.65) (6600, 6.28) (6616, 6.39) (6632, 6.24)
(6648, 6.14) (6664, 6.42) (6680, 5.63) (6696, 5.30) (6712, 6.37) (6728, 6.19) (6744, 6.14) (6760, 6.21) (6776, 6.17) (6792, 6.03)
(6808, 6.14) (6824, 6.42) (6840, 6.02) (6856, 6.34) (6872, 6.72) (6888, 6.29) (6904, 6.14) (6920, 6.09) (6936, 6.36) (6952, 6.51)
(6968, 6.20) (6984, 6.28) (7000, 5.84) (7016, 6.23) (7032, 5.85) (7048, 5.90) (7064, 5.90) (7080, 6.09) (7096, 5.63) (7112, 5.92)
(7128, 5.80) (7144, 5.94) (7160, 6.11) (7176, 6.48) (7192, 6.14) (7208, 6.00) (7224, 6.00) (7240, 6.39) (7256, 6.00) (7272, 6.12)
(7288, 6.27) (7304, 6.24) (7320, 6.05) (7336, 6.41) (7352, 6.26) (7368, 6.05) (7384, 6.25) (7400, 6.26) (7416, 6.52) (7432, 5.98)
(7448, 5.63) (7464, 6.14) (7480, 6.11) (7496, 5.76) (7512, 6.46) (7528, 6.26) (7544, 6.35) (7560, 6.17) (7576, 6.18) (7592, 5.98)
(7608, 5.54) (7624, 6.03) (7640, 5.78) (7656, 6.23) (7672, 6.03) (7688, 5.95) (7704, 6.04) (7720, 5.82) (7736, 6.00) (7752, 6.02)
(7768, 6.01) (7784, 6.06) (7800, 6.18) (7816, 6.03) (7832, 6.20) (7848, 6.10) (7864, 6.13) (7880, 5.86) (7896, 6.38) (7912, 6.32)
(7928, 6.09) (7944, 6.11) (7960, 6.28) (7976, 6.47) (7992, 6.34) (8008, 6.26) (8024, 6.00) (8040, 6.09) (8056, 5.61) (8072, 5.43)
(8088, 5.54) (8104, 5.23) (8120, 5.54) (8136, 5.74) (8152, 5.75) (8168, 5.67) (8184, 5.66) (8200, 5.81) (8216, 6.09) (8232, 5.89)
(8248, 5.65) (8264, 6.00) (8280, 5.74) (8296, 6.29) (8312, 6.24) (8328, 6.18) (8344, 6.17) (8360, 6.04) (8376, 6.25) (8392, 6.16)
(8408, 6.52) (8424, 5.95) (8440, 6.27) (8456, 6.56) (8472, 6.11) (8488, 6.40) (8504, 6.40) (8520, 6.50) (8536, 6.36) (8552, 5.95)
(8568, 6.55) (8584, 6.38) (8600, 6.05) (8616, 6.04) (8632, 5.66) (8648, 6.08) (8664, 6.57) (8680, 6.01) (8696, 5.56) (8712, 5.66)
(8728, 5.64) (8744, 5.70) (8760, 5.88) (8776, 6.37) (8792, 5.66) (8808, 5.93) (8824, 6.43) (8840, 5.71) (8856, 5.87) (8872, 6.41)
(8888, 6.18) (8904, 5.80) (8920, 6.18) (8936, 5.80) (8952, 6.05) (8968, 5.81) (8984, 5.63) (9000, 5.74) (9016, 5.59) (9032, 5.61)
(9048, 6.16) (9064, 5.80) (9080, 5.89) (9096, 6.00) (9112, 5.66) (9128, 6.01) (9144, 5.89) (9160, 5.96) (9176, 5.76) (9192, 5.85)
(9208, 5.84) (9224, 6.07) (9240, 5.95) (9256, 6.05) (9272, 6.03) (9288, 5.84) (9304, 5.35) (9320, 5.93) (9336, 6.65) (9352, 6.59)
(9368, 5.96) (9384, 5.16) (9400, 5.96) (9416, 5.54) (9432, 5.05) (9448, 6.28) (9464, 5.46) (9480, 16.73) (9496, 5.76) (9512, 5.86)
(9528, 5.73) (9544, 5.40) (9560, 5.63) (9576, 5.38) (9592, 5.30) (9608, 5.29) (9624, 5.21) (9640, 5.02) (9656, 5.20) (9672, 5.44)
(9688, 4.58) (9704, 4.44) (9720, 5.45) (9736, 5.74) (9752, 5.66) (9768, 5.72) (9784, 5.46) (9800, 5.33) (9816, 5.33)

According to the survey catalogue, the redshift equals 0.135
